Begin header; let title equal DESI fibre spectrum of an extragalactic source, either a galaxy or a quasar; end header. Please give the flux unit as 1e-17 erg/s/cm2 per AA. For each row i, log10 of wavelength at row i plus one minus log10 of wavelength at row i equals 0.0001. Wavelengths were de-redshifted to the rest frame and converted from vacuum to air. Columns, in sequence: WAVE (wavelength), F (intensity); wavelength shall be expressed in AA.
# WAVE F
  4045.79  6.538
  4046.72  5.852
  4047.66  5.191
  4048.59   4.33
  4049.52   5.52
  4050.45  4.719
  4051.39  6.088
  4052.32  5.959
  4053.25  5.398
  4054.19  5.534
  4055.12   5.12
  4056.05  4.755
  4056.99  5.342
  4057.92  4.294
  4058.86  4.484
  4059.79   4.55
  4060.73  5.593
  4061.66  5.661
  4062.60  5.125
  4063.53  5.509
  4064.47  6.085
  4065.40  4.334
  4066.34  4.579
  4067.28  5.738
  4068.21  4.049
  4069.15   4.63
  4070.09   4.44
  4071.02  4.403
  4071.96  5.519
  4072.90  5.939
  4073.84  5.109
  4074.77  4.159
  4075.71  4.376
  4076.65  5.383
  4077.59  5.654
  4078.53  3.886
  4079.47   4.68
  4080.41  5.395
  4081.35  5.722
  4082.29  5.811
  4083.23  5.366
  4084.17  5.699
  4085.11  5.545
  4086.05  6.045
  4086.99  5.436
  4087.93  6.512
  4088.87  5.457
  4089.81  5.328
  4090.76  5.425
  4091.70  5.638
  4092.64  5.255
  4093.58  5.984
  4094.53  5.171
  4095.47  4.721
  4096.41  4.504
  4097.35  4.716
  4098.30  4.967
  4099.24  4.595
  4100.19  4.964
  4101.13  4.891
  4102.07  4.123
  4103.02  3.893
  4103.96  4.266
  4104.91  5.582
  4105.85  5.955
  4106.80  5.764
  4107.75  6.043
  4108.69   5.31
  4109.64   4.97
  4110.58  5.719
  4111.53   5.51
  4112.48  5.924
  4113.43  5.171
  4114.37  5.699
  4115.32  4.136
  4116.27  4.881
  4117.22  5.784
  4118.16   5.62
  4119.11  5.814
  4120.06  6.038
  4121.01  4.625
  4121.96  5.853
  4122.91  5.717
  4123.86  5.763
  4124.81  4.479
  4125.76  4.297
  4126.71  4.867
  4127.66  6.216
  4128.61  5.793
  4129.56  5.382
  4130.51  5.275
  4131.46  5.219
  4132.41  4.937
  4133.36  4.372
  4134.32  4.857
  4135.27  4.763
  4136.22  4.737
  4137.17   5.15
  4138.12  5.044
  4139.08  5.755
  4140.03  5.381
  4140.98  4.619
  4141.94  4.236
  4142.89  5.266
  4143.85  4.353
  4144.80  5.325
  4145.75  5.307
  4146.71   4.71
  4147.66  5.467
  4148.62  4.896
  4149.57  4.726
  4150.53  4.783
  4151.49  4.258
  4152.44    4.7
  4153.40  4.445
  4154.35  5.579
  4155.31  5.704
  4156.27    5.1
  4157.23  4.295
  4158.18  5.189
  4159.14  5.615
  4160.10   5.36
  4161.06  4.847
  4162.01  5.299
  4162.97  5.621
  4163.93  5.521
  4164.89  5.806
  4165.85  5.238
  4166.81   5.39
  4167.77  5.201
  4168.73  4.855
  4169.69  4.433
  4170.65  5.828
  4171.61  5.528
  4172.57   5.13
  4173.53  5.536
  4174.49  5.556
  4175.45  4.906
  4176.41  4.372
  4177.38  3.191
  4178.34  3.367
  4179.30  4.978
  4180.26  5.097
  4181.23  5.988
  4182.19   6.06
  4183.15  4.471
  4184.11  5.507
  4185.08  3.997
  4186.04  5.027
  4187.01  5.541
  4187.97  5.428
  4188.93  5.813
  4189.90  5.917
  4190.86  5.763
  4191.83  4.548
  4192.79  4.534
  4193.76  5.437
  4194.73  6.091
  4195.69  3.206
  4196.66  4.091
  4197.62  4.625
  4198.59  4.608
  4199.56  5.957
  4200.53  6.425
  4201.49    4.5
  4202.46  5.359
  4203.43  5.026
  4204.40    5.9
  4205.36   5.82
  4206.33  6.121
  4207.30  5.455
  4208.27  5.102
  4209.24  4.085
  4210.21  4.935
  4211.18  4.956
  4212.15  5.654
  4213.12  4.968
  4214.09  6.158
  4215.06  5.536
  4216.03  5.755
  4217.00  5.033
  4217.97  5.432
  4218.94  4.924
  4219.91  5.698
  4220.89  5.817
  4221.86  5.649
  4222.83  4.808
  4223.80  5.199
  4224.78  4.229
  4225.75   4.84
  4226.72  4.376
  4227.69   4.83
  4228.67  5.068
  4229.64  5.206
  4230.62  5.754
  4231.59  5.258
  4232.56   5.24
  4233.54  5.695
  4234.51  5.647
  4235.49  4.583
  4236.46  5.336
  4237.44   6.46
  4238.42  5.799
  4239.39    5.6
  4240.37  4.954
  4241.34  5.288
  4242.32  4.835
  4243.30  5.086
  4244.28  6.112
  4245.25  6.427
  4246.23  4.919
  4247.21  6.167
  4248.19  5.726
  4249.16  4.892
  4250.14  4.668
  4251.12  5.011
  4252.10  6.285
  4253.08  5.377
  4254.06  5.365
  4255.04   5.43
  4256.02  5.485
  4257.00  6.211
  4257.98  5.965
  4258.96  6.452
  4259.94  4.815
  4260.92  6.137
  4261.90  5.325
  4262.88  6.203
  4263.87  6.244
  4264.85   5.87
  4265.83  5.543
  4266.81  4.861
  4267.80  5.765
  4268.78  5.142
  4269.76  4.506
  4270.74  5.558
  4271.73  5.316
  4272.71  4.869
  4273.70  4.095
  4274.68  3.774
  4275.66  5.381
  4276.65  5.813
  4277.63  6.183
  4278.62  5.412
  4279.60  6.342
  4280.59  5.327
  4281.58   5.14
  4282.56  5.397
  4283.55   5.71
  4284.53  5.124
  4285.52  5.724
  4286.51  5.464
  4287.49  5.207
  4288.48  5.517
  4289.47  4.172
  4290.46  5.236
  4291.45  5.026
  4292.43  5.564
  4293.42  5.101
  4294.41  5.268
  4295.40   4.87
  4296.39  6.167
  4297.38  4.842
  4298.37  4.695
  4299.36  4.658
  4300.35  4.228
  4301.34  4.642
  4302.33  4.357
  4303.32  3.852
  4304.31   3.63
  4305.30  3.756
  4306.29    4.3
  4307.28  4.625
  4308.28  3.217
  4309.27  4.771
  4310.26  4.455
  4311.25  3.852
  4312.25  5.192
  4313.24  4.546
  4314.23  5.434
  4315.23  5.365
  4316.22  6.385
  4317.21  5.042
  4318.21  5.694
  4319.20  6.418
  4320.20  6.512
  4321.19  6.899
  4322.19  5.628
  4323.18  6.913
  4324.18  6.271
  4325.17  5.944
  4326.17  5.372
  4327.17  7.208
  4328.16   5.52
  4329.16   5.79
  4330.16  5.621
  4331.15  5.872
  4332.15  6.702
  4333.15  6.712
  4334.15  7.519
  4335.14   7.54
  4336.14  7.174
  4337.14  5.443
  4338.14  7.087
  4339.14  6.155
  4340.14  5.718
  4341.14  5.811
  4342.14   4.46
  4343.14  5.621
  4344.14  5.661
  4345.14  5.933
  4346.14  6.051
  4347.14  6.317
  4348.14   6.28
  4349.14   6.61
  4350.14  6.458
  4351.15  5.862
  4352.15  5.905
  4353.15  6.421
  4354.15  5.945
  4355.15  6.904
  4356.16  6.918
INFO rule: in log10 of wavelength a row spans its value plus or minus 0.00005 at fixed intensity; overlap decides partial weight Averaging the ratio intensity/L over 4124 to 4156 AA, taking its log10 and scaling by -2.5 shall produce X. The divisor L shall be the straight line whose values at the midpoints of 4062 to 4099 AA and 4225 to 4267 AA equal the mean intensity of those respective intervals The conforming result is 0.06 mag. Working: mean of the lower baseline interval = 5.19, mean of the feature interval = 5.01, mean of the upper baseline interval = 5.47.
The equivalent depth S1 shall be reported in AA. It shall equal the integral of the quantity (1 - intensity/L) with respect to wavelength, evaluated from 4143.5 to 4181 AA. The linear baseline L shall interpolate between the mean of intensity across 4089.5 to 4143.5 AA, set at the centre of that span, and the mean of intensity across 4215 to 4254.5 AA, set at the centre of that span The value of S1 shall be 1.53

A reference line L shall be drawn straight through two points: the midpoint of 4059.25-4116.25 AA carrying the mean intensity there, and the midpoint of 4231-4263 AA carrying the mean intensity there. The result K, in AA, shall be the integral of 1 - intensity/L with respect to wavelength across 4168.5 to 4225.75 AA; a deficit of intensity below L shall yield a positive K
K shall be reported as 2.9 AA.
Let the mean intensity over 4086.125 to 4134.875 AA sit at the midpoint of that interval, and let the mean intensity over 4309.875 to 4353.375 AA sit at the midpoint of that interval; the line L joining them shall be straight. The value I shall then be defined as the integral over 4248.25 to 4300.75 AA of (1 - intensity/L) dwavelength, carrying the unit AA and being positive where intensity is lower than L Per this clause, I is 4.1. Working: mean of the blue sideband 5.25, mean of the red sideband 5.99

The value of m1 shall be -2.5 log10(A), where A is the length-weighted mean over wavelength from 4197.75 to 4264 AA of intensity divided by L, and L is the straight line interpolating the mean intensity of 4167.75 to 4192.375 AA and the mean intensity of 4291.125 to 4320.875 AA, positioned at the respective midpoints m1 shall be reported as -0.08 mag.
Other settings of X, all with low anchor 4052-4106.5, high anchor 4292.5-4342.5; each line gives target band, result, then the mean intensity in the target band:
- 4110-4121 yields -0.054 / 5.44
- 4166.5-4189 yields 0.049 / 5.03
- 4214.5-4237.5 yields 0.019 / 5.25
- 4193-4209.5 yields 0.028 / 5.17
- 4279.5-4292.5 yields 0.022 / 5.32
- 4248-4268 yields -0.042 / 5.6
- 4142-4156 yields 0.060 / 4.95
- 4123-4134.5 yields 0.010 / 5.15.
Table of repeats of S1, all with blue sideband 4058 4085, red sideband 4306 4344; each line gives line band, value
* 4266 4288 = 1.37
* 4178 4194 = 0.66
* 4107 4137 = -0.49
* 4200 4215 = 0.19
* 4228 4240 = 0.12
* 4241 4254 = 0.25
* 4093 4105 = 0.84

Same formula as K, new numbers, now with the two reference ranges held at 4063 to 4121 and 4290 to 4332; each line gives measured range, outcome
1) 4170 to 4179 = 0.7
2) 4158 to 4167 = -0.3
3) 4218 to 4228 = 0.3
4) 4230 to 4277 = -2.0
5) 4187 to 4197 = 0.2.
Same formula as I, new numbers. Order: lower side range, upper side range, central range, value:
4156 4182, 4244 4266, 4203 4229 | 0.8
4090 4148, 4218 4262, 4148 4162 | 0.7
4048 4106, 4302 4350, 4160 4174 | 0.0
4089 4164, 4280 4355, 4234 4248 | -0.4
